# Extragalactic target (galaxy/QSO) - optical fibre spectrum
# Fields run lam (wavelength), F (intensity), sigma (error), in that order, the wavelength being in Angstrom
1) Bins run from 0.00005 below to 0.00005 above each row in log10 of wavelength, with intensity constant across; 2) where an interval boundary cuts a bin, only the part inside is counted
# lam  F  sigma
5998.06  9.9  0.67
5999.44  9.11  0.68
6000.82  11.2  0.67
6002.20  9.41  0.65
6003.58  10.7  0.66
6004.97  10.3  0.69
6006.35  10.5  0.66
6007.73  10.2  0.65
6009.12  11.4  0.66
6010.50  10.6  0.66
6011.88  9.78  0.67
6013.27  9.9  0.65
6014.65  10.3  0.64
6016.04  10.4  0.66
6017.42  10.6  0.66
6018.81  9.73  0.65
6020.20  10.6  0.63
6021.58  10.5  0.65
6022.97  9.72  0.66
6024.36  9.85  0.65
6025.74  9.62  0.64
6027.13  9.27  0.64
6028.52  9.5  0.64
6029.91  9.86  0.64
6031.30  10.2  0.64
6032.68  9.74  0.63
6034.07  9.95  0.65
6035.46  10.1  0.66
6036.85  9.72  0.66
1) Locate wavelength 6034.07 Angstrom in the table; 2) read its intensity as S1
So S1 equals 9.95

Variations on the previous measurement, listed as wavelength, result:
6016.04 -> 10.4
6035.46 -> 10.1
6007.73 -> 10.2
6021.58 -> 10.5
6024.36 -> 9.85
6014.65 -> 10.3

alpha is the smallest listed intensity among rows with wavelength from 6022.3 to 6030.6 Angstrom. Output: 9.27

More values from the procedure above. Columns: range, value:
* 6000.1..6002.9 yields 9.41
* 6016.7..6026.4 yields 9.62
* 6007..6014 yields 9.78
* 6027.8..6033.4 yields 9.5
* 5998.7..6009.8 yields 9.11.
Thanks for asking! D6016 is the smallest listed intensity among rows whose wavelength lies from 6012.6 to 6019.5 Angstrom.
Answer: 9.73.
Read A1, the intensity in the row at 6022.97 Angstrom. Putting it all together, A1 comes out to 9.72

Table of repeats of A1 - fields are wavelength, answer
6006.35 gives 10.5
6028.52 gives 9.5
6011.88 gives 9.78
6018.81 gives 9.73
